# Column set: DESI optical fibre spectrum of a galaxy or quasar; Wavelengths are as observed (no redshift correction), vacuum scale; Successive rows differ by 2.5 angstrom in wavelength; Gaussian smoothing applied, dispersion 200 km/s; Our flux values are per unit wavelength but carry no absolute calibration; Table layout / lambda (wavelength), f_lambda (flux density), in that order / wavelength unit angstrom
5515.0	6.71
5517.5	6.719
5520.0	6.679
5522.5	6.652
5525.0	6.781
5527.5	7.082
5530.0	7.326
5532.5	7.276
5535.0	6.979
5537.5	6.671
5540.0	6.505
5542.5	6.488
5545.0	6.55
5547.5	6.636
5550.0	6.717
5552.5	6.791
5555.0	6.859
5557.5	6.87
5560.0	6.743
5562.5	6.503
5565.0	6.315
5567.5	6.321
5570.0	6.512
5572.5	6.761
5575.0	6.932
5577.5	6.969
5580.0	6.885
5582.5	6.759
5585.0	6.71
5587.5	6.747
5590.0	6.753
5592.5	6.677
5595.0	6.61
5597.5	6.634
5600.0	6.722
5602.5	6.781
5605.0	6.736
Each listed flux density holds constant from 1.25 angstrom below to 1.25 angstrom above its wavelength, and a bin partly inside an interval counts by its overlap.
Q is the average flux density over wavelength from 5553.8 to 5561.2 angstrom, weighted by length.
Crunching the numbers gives 6.82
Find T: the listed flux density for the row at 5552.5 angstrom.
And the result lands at 6.791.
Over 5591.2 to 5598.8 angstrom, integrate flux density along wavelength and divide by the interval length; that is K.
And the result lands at 6.64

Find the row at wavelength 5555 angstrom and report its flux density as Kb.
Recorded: 6.859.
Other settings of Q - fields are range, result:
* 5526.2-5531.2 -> 7.2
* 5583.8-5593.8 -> 6.72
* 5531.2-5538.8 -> 6.97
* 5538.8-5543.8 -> 6.5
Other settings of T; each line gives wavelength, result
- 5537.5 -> 6.671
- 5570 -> 6.512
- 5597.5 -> 6.634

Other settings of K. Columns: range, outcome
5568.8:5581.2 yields 6.81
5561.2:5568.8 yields 6.38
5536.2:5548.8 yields 6.57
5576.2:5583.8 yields 6.87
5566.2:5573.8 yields 6.53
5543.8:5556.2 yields 6.71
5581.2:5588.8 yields 6.74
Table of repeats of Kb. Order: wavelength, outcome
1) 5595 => 6.61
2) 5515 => 6.71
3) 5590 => 6.753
